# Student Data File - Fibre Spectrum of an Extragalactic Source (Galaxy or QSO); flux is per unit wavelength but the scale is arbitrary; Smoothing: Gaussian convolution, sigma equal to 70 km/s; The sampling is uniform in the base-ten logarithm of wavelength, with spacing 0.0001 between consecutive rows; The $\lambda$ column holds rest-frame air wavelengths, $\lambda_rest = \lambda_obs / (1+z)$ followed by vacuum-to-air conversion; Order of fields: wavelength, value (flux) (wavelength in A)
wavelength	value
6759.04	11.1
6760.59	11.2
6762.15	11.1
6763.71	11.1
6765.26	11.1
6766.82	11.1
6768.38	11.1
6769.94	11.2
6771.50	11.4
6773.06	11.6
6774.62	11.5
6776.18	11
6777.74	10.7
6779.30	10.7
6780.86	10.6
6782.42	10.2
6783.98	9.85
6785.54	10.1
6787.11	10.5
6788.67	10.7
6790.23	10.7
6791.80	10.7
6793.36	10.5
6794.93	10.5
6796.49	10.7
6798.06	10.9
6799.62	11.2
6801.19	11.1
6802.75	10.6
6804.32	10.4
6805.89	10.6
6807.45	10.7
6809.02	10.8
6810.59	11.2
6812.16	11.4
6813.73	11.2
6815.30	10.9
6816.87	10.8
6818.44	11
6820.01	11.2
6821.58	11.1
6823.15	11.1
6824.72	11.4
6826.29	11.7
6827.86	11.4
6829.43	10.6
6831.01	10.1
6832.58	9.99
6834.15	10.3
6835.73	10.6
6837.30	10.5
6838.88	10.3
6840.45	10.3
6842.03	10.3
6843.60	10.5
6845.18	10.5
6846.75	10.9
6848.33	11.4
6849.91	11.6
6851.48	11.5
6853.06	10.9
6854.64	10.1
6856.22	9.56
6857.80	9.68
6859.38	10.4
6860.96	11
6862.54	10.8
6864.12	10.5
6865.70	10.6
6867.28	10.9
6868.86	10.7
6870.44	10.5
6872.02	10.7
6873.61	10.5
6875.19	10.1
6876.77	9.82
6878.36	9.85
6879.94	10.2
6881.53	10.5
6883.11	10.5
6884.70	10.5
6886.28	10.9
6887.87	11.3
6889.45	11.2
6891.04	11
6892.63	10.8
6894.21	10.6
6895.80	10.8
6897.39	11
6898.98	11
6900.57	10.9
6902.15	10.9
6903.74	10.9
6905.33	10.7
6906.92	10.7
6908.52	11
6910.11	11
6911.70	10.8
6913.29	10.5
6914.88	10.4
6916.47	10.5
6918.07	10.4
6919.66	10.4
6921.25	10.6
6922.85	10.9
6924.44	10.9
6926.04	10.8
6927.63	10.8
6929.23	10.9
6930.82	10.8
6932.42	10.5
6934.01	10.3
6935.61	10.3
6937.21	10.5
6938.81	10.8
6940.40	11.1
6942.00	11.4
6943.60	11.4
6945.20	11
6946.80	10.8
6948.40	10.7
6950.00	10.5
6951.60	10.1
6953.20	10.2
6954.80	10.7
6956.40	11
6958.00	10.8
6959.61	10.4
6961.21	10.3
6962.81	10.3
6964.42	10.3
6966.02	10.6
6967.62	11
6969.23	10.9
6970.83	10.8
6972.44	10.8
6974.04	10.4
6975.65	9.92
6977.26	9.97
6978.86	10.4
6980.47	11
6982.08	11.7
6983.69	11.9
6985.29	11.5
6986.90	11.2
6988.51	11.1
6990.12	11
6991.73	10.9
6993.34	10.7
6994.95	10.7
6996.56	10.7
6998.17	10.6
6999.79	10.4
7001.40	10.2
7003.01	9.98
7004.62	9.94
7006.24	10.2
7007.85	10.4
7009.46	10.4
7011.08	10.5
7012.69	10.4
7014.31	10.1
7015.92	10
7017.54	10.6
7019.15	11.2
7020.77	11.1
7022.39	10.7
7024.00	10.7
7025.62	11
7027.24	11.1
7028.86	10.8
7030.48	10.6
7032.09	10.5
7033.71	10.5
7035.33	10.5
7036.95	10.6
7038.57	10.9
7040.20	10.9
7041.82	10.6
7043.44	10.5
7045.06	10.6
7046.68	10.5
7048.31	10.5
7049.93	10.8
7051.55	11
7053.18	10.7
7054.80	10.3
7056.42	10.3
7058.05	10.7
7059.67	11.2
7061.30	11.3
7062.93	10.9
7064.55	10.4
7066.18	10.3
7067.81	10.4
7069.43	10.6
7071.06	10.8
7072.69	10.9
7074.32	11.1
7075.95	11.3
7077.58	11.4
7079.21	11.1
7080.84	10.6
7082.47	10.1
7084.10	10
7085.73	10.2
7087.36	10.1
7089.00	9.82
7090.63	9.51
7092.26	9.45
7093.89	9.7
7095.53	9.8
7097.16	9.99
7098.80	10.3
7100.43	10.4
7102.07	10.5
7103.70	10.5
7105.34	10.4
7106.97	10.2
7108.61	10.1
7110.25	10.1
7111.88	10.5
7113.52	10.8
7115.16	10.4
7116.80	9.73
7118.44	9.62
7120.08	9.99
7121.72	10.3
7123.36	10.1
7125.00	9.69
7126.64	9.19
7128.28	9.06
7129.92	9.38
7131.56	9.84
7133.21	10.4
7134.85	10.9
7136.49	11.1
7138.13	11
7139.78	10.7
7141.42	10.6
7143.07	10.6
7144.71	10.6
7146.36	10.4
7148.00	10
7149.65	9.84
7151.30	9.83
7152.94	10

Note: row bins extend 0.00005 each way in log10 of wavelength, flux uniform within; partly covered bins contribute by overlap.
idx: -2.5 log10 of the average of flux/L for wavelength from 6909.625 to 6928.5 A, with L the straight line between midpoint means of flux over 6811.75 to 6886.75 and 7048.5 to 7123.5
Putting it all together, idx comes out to -0.008 mag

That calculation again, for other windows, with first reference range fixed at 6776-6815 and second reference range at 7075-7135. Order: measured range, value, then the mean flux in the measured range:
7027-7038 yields -0.04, 10.6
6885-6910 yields -0.04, 10.9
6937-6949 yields -0.06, 11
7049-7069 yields -0.05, 10.7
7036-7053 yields -0.05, 10.7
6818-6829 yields -0.06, 11.3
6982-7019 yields -0.03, 10.6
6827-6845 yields 0.02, 10.5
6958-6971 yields -0.02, 10.6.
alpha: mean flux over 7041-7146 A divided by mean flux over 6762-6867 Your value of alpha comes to 1.0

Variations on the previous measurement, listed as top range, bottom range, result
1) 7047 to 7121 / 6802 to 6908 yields 0.97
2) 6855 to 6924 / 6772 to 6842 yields 0.99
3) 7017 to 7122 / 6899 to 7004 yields 0.98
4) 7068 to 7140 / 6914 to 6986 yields 0.96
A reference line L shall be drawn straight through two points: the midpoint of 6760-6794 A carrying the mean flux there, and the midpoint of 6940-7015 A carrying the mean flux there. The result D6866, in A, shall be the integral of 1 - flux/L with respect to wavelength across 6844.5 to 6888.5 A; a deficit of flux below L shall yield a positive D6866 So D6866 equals 0.7 A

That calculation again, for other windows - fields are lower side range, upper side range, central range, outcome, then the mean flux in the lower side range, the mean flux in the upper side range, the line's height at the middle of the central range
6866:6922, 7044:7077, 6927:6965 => 0.07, 10.7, 10.7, 10.7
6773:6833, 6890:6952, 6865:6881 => 0.59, 10.8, 10.8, 10.8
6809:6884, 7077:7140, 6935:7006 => -1.81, 10.7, 10.2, 10.4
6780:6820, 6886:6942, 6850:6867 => 0.30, 10.7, 10.8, 10.8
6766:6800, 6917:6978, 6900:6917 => -0.13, 10.8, 10.6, 10.7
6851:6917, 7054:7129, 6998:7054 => -0.87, 10.6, 10.3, 10.4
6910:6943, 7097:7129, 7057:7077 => -1.13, 10.7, 10.1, 10.2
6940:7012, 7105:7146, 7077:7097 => 0.40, 10.7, 10.2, 10.3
